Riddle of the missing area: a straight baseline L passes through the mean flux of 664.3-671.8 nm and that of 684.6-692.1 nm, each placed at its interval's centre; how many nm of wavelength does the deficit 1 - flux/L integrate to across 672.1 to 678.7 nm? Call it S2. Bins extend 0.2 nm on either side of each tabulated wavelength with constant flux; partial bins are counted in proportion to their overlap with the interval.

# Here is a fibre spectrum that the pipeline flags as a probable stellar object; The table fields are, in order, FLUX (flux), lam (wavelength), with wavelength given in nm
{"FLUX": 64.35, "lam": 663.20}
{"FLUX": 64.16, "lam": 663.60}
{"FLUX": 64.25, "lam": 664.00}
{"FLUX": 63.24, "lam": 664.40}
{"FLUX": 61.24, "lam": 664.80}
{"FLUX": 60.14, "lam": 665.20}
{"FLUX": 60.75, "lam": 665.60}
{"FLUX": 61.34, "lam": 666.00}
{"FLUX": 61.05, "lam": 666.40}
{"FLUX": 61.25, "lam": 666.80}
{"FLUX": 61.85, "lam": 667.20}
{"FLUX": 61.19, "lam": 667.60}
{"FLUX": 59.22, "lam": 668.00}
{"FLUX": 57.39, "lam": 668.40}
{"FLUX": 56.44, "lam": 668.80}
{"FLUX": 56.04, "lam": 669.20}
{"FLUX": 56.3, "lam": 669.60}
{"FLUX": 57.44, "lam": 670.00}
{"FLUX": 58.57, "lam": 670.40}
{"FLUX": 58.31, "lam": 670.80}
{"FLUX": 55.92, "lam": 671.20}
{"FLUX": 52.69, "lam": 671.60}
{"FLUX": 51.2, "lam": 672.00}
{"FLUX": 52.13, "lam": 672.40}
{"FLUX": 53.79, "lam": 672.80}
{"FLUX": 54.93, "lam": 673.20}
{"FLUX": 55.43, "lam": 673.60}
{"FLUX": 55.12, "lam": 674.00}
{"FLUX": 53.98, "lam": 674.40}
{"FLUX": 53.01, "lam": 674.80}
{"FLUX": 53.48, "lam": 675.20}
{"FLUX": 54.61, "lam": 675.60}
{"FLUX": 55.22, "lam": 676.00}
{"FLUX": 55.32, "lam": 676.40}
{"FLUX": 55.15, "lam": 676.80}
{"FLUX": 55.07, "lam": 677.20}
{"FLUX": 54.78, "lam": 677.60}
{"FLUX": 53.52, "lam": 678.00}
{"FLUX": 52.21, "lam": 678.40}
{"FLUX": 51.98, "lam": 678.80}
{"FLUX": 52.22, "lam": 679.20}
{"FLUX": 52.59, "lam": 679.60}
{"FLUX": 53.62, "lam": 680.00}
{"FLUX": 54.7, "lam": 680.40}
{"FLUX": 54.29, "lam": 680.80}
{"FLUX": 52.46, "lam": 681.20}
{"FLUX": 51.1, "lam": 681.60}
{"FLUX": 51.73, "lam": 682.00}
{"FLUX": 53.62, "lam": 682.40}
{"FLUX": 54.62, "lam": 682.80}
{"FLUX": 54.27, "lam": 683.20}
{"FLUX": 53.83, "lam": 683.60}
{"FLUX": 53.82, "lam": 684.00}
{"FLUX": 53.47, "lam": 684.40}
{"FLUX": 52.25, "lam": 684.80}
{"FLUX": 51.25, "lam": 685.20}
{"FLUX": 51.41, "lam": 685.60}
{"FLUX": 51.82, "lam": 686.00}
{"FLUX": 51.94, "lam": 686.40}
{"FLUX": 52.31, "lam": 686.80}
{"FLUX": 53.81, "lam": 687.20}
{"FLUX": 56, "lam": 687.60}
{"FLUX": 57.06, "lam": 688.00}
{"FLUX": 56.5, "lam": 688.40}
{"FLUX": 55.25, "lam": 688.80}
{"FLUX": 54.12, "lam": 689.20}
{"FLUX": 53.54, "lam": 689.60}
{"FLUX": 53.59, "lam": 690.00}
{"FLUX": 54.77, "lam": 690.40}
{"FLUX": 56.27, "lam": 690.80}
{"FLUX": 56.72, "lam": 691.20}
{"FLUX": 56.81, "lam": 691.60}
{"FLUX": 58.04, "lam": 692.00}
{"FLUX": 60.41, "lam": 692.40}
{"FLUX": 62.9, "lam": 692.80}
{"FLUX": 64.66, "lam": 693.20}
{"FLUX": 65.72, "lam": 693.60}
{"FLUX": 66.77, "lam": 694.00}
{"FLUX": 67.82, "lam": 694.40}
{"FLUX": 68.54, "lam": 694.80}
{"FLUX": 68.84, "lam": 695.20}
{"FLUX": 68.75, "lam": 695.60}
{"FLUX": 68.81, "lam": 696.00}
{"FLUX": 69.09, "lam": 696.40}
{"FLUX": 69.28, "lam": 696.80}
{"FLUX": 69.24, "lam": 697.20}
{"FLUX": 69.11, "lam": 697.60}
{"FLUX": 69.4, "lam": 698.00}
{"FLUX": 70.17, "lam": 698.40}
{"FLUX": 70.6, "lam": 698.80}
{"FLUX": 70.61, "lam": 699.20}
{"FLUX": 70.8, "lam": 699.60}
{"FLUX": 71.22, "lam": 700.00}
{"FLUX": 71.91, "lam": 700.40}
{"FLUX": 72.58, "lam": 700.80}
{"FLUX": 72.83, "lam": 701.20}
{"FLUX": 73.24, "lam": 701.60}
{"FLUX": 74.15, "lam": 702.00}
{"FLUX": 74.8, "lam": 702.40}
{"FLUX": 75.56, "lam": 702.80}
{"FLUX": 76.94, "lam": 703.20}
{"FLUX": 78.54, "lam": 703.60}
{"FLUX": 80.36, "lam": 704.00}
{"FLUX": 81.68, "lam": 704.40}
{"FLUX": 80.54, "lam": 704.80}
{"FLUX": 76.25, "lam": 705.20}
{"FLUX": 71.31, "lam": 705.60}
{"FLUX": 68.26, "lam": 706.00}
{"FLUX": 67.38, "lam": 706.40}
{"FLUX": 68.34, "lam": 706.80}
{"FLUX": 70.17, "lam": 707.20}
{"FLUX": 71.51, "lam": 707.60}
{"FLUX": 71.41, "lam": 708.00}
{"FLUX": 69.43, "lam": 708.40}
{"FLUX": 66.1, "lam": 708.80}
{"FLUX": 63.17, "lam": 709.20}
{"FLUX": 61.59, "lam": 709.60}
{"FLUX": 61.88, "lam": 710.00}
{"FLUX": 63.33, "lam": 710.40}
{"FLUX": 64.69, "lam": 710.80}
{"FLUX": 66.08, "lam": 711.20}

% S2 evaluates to 0.36 nm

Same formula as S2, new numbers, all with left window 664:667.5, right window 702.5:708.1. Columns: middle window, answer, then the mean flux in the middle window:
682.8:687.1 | 0.948 nm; 52.8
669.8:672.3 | 0.303 nm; 55.5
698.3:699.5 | 0.027 nm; 70.5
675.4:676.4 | 0.151 nm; 55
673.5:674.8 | 0.196 nm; 54.5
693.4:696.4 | 0.123 nm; 68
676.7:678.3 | 0.266 nm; 54.4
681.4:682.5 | 0.243 nm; 52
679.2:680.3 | 0.215 nm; 53.1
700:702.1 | 0.004 nm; 72.7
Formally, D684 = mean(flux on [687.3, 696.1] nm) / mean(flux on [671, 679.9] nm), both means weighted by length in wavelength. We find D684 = 1.12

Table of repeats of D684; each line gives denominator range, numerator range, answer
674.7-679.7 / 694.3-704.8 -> 1.34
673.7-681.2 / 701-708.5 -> 1.37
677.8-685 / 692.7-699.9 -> 1.29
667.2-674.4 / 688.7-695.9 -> 1.09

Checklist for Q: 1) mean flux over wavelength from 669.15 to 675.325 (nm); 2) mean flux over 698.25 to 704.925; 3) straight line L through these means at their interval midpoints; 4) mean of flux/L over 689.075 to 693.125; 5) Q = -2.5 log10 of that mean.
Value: 0.18 mag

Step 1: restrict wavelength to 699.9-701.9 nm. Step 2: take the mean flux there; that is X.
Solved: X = 72.5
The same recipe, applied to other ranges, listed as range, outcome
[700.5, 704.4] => 75.7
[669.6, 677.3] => 54.8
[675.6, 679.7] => 53.9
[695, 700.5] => 69.8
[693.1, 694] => 65.6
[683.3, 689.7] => 53.7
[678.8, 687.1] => 52.9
